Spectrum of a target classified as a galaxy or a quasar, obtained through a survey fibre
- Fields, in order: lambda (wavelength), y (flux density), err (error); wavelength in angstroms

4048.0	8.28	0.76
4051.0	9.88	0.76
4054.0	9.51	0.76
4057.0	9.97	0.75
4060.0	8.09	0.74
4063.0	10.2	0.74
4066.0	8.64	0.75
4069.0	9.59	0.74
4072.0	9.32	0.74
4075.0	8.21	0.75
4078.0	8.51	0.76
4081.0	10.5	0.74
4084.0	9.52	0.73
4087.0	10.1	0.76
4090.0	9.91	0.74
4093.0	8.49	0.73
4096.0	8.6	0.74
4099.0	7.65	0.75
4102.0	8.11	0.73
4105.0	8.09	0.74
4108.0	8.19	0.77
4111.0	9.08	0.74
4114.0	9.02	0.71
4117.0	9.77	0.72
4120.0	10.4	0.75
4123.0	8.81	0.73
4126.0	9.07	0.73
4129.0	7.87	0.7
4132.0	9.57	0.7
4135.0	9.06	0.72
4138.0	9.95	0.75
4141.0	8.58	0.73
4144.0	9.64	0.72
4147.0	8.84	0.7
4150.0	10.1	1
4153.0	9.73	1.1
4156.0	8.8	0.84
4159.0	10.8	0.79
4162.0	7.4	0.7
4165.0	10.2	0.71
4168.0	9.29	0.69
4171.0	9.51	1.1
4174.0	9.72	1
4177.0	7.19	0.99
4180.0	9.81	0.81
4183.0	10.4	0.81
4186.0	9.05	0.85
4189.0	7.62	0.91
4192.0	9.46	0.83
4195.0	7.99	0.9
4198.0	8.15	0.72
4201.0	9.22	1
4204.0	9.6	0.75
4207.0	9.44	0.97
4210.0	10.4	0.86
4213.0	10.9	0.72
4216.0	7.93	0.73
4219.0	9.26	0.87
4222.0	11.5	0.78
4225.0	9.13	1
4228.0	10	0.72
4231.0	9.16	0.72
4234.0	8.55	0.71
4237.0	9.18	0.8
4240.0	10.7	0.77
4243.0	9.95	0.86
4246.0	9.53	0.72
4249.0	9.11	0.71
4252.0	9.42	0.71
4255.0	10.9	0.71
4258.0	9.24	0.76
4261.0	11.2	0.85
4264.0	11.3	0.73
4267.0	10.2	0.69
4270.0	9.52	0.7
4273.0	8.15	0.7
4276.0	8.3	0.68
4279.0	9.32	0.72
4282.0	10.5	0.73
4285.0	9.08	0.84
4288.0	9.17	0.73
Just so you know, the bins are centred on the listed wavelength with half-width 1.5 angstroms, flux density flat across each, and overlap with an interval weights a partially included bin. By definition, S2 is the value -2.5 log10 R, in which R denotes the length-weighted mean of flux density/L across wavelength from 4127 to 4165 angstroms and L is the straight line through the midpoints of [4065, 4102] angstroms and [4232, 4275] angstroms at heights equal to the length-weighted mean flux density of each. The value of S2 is 0.009 mag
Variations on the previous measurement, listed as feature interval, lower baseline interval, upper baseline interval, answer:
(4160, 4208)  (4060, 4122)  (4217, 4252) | 0.05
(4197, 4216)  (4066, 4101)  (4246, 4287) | 0.00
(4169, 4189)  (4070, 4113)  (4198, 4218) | 0.02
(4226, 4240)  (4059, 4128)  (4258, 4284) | 0.03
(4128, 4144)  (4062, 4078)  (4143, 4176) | 0.03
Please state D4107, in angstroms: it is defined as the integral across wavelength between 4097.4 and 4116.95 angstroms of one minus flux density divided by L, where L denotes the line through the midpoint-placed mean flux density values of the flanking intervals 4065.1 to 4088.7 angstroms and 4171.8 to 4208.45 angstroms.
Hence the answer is 1.62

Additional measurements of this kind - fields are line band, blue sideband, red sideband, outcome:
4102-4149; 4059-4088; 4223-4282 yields 1.7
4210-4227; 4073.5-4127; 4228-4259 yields -0.6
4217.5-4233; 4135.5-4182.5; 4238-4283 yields -0.2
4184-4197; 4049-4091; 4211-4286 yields 1.4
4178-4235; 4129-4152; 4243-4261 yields 1.5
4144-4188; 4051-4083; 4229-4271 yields 1.2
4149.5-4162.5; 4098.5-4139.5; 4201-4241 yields -0.4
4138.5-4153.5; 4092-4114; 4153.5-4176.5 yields -0.6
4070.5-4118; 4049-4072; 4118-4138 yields 1.8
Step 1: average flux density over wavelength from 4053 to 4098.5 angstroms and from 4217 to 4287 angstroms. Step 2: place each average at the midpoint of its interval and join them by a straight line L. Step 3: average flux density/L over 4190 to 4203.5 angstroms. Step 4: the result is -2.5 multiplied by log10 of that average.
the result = 0.097 mag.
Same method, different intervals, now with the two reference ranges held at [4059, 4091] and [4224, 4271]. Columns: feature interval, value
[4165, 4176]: 0.013 mag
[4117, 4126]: -0.009 mag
